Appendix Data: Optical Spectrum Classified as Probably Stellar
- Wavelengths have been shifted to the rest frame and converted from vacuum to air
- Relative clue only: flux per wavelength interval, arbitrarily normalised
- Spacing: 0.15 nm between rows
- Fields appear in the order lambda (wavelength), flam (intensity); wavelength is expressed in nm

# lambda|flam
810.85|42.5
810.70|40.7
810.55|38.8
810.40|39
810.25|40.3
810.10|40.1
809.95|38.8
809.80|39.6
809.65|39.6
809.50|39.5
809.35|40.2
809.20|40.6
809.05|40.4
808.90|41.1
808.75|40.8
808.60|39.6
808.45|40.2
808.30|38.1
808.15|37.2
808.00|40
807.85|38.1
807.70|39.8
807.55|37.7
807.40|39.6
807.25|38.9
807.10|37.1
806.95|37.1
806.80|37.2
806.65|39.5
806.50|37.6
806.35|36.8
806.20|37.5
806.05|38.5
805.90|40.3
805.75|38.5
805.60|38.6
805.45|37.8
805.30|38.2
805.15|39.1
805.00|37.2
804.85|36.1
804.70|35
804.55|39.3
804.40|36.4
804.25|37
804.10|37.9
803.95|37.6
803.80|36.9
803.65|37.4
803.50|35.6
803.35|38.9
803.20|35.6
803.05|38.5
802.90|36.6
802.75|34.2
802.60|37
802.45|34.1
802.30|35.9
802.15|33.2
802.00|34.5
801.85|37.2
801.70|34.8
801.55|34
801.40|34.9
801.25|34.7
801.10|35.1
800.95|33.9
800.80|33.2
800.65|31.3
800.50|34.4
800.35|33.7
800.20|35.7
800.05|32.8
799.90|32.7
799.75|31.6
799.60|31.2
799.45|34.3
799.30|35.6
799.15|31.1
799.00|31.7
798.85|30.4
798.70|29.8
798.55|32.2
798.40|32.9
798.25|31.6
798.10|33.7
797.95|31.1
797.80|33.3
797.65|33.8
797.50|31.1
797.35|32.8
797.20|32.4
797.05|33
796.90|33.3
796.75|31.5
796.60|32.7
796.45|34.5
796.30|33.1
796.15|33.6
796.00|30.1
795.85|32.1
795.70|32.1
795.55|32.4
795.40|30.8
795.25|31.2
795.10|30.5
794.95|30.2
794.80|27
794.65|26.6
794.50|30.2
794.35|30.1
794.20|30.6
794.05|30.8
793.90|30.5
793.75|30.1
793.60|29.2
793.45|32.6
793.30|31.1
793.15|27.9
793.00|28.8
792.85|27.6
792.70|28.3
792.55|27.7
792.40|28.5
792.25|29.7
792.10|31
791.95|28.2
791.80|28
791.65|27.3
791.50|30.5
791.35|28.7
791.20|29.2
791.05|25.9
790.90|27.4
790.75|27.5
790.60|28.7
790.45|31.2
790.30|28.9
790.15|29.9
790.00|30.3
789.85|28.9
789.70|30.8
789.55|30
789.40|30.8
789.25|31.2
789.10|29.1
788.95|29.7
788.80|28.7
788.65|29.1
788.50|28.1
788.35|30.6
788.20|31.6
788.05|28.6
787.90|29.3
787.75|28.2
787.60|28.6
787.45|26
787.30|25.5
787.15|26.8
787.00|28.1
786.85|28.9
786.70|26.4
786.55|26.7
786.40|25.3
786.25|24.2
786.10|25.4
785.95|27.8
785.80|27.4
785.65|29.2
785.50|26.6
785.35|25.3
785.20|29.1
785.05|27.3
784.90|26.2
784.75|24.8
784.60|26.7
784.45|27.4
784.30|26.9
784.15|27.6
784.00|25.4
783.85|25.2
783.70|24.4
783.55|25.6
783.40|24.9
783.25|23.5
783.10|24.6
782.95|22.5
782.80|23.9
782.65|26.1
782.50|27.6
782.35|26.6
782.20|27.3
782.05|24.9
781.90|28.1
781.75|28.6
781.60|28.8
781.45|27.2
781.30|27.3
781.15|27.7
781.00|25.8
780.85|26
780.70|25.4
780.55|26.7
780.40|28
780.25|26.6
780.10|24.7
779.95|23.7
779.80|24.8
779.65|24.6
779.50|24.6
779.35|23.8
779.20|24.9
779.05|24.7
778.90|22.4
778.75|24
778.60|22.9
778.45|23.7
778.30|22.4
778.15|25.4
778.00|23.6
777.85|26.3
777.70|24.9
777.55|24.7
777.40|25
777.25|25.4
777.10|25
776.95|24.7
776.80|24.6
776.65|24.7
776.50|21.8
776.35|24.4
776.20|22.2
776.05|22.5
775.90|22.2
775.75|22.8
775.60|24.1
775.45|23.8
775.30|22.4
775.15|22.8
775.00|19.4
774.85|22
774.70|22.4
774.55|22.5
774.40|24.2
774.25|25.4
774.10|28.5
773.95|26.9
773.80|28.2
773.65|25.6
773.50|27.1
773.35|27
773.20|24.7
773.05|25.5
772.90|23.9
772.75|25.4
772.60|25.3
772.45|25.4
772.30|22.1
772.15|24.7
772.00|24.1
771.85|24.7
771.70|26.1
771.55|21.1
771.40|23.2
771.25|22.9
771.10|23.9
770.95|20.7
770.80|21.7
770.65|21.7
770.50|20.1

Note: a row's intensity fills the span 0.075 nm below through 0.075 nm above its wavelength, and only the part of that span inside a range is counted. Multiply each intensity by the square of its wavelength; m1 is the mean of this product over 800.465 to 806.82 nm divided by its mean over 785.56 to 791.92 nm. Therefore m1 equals 1.3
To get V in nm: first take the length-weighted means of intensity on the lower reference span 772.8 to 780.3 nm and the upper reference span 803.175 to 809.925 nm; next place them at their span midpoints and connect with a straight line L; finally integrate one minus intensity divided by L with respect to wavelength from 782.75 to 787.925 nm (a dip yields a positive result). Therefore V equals 0.383 nm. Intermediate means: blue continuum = 24.3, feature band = 26.3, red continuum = 38.4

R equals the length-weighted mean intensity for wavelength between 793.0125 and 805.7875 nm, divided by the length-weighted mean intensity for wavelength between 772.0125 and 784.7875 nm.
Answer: 1.3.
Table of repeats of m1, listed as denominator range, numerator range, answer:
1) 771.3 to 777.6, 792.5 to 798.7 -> 1.35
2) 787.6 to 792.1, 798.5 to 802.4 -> 1.18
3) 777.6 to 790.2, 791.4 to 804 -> 1.26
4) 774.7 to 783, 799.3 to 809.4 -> 1.59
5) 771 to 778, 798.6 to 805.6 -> 1.55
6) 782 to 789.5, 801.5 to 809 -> 1.46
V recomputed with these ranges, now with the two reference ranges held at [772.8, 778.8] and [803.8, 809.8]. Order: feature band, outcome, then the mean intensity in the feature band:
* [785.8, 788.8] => 0.191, 27.7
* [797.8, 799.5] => 0.123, 32.2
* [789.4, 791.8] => 0.155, 29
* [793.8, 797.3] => 0.216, 31.3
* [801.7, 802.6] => 0.030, 35.1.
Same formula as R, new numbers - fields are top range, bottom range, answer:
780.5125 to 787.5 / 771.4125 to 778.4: 1.09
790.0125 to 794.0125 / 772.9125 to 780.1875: 1.20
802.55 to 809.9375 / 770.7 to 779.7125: 1.59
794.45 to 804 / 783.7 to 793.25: 1.18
